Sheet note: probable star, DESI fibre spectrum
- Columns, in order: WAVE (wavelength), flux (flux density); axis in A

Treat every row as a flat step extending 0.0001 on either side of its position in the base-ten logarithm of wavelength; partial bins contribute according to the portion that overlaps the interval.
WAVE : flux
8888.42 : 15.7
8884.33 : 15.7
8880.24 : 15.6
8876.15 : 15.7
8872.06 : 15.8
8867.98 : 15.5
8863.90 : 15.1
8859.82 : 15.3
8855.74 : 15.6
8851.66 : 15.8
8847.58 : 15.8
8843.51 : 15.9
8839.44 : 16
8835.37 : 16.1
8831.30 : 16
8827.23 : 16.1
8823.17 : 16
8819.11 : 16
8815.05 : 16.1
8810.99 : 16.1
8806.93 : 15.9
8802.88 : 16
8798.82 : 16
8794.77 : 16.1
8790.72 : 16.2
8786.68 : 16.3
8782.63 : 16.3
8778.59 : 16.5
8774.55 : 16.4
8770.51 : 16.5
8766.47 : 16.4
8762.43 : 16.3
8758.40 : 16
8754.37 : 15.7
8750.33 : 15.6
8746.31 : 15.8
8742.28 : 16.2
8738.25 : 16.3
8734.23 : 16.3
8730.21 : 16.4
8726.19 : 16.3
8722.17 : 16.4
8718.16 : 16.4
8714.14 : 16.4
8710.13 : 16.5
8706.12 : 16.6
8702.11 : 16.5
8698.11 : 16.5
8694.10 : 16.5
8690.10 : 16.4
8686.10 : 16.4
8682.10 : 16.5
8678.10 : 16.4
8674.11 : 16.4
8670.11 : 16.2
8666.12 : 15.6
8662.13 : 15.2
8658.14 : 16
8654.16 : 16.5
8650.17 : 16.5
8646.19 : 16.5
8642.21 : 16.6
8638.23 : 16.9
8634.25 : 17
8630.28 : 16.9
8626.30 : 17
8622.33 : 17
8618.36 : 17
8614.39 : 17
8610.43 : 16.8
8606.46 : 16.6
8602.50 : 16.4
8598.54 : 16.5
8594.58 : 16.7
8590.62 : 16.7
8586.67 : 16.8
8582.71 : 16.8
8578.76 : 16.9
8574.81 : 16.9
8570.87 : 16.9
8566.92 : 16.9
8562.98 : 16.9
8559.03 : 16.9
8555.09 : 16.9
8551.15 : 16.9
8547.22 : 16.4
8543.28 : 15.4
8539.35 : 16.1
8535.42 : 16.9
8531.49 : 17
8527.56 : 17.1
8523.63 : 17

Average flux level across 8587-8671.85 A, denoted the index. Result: 16.6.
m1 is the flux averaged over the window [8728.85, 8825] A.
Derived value 16.1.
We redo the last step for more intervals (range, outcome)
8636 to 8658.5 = 16.5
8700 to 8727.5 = 16.4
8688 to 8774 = 16.3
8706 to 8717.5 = 16.5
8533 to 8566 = 16.6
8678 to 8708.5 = 16.5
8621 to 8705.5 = 16.5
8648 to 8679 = 16.1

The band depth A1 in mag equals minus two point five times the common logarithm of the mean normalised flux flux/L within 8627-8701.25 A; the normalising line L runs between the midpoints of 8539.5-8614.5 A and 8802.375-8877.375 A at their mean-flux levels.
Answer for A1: 0.00 mag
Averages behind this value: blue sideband 16.7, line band 16.4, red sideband 15.8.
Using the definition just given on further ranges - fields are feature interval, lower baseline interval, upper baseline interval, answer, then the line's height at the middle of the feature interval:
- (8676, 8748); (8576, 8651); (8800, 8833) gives 0.00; 16.4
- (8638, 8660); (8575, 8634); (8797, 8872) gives 0.01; 16.6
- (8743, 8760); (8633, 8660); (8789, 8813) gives 0.03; 16.2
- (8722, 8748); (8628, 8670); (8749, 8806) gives 0.00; 16.2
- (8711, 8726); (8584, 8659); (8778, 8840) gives 0.00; 16.4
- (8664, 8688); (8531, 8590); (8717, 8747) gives 0.01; 16.4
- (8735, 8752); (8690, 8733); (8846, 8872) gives 0.02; 16.2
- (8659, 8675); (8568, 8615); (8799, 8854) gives 0.05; 16.5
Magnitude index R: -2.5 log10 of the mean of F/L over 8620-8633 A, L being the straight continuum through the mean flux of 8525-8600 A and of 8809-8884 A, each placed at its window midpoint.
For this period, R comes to -0.03 mag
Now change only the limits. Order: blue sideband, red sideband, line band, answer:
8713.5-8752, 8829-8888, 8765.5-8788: -0.02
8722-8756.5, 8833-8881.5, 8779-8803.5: -0.02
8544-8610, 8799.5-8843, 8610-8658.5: -0.01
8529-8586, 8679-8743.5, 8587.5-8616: 0.00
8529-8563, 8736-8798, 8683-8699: -0.01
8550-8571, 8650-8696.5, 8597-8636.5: -0.02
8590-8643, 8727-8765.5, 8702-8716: -0.01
